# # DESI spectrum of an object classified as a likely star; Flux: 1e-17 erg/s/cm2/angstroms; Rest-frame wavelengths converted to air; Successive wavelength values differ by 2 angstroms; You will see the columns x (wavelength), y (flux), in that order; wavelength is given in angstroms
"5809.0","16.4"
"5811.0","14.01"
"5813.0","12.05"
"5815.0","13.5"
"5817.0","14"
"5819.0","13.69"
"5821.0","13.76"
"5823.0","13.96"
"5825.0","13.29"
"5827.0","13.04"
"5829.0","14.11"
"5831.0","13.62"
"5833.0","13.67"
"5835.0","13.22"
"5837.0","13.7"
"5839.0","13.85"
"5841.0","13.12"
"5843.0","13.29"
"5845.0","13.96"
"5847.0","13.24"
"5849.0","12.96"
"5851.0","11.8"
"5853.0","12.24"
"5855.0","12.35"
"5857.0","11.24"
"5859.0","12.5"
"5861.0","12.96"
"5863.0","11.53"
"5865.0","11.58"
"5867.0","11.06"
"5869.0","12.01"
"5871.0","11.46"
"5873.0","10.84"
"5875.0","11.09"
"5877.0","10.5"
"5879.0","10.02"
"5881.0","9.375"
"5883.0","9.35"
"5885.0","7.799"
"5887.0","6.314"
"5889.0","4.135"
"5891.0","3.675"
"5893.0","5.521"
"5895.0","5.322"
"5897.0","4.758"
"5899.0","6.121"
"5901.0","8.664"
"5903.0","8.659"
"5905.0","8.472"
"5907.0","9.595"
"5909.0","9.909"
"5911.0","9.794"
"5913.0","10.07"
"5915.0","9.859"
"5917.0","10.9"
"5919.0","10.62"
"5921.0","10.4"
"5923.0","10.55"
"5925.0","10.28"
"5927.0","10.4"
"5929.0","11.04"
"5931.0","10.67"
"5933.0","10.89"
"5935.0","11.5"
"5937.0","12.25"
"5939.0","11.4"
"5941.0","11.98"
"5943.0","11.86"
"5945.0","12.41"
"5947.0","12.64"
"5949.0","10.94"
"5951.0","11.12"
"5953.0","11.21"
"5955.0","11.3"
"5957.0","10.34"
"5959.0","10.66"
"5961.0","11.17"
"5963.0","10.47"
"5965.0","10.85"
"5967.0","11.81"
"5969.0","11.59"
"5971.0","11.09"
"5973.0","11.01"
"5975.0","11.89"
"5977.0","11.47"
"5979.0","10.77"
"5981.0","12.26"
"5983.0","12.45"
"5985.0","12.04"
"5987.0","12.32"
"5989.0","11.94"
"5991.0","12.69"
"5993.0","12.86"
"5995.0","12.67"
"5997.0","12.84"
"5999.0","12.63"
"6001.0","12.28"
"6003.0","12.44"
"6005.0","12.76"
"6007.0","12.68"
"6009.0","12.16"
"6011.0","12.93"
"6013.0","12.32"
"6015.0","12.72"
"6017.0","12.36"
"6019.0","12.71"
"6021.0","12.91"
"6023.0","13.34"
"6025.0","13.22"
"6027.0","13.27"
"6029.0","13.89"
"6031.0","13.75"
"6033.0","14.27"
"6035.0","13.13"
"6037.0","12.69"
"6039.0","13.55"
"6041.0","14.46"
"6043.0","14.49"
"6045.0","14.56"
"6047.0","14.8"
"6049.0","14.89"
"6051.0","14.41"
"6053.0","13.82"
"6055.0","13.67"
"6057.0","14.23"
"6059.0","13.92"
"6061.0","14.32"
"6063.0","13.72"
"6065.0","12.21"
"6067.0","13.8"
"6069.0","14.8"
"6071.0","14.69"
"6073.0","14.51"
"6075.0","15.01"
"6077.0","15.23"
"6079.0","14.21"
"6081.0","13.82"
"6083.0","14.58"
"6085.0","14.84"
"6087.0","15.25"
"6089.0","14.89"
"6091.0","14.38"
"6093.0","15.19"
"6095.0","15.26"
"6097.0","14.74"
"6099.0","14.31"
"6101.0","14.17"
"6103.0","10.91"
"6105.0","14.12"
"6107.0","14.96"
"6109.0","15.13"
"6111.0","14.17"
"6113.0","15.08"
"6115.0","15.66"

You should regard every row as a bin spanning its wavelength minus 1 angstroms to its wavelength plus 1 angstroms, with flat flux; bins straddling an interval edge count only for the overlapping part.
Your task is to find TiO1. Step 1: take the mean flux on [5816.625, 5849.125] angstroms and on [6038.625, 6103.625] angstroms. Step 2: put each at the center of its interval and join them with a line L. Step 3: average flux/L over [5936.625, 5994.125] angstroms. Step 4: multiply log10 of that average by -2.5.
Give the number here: 0.20 mag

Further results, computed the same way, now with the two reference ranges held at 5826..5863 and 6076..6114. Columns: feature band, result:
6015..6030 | 0.079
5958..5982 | 0.217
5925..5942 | 0.205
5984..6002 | 0.116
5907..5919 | 0.307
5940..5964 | 0.200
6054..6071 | 0.032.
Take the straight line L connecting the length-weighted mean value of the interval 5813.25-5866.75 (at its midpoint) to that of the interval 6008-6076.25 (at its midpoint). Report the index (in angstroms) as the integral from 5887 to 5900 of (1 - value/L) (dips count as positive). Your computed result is 8.1 angstroms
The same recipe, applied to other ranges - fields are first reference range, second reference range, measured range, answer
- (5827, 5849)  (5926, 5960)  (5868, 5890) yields 5.79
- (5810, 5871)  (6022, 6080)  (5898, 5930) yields 8.70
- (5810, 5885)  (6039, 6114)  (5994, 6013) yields 1.60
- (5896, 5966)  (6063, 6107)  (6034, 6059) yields -1.32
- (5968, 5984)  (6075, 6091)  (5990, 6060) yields -1.75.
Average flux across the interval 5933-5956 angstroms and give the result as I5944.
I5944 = 11.7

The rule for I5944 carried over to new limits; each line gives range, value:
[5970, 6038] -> 12.6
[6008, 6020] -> 12.5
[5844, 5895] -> 10.3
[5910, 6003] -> 11.4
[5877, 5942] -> 9.09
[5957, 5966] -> 10.7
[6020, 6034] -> 13.5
